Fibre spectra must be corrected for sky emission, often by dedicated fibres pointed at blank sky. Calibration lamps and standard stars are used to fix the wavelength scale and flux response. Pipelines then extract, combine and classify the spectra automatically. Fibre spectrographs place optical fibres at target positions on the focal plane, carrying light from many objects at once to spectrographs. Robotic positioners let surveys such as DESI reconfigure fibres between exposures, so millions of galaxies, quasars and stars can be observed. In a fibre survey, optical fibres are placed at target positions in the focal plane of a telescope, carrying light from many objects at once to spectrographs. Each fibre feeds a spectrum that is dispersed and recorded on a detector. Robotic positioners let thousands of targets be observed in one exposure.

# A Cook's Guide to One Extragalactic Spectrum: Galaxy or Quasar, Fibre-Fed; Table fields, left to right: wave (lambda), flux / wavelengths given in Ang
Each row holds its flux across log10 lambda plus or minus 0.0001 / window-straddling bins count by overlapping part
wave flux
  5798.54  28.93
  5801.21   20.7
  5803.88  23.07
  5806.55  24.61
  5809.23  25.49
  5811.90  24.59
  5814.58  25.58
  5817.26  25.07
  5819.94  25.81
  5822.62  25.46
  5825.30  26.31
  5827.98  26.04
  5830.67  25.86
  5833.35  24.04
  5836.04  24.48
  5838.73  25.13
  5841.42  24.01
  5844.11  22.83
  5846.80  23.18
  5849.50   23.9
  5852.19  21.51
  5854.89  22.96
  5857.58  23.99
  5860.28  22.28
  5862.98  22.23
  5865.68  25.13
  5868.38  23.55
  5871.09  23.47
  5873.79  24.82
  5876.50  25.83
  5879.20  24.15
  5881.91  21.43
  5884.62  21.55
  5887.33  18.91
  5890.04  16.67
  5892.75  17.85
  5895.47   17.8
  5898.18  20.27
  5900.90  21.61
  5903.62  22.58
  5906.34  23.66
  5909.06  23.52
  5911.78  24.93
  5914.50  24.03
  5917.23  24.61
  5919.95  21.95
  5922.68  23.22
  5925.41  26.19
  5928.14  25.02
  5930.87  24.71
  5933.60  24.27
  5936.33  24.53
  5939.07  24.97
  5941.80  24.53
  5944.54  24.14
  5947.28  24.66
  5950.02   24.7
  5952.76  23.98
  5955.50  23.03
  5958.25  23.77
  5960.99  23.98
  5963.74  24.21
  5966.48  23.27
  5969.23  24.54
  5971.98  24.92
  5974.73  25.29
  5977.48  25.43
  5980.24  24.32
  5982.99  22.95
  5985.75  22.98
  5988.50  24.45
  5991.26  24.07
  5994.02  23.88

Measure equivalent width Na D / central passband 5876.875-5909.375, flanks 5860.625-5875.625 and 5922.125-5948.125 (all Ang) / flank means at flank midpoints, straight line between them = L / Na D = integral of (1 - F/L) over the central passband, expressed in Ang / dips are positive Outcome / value 4.34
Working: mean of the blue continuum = 23.8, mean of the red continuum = 24.7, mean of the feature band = 20.9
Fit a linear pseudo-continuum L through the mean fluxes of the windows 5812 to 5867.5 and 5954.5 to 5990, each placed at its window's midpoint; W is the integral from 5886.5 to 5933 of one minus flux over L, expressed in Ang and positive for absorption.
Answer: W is 3.7 Ang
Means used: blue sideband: 24.3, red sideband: 24.1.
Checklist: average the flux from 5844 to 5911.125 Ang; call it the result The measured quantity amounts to 22.2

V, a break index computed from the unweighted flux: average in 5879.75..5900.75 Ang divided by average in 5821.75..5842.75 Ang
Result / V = 0.78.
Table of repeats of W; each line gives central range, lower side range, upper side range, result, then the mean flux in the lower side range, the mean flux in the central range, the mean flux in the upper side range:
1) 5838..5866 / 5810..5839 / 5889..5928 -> 1.2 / 25.3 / 23.3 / 22.2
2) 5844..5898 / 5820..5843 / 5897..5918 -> 4.5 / 25.2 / 22.1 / 23.1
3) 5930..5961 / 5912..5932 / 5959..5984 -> 0.0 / 24.3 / 24.3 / 24.3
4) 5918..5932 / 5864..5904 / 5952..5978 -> -0.8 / 21.7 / 24.2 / 24.2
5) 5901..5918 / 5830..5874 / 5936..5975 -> 0.2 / 23.7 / 23.7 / 24.3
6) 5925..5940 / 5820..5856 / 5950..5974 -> -0.5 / 24.3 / 24.9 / 24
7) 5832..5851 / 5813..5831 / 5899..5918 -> 1.0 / 25.7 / 23.9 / 23.4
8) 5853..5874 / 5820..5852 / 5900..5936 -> 0.8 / 24.6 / 23.4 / 23.9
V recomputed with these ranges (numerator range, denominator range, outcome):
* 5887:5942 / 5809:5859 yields 0.93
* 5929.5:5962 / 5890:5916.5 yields 1.12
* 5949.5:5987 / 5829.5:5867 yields 1.02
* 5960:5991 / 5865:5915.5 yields 1.09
